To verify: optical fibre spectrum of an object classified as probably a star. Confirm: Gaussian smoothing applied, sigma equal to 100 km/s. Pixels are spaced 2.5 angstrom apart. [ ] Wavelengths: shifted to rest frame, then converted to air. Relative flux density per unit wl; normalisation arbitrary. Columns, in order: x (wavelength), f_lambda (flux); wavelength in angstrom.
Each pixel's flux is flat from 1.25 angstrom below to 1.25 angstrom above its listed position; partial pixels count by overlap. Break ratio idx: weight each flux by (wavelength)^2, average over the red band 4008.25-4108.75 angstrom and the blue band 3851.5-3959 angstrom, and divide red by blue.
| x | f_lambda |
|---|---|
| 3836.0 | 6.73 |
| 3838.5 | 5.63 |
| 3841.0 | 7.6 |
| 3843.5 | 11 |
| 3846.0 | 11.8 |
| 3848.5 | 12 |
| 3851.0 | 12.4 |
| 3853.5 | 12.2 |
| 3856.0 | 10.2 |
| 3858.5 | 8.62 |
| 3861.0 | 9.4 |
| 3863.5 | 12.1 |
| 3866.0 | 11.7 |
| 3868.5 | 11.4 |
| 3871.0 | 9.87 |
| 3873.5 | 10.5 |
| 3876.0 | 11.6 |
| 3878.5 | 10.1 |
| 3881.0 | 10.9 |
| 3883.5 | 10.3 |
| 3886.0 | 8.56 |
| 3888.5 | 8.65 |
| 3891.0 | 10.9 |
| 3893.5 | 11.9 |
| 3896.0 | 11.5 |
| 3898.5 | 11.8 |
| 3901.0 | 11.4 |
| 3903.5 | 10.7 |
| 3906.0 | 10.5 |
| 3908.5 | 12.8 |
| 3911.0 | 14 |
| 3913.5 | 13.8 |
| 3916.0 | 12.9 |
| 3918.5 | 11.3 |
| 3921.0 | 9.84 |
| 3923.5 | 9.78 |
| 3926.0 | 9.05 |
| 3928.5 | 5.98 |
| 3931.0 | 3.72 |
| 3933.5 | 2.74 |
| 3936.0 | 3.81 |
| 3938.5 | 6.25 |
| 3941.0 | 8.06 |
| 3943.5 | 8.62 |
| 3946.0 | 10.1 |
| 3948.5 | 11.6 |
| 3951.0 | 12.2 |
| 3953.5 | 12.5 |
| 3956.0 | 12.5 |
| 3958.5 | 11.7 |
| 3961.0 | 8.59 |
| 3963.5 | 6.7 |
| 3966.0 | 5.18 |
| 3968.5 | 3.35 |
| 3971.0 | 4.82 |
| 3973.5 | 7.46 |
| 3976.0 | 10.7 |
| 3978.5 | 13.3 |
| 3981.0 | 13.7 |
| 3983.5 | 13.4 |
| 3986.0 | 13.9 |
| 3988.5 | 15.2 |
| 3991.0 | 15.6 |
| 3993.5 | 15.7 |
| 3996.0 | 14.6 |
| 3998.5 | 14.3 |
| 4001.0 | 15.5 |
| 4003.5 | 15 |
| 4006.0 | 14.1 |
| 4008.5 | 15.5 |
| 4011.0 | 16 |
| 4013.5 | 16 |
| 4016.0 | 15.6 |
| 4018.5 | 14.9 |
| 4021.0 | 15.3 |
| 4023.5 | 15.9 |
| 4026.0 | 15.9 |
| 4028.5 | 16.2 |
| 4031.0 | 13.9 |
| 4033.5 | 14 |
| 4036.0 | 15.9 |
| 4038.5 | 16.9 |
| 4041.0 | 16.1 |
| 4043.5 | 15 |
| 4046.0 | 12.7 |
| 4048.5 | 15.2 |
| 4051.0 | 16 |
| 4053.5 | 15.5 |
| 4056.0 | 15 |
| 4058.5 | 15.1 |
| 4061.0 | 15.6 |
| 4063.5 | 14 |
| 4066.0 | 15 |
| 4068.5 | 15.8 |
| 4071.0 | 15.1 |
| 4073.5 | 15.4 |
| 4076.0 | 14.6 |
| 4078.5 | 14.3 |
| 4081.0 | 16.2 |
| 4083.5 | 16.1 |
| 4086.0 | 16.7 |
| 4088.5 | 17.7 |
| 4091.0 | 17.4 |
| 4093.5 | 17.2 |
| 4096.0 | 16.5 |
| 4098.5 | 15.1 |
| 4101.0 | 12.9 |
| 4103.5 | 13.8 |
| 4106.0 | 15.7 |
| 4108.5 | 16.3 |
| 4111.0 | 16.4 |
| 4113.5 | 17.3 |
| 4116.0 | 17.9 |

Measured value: 1.64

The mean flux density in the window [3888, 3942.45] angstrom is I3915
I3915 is 9.62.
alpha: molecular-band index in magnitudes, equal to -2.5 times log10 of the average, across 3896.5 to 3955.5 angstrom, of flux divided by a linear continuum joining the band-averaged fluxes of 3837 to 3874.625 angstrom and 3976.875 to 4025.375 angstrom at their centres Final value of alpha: 0.27 mag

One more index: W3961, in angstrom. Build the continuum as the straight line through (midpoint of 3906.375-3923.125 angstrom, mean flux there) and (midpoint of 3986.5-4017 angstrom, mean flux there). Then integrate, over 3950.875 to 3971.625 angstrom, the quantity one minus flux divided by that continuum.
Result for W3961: 7.9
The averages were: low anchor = 12.2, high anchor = 15.2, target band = 8.54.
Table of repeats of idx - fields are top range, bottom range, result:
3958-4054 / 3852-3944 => 1.44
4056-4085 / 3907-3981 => 1.77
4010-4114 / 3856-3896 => 1.63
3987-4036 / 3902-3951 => 1.71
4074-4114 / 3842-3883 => 1.63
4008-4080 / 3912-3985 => 1.75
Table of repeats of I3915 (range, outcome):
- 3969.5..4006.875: 13.1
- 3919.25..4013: 10.6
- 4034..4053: 15.3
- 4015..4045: 15.4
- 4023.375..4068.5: 15.2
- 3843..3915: 11.1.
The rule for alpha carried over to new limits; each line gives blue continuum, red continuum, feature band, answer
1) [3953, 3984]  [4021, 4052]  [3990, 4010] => -0.237 mag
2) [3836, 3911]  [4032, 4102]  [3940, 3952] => 0.225 mag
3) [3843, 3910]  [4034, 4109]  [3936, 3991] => 0.287 mag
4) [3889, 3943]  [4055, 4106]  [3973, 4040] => -0.145 mag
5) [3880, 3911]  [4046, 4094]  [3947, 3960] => 0.044 mag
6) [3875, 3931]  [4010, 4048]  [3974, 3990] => 0.040 mag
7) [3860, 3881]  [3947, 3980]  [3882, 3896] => 0.035 mag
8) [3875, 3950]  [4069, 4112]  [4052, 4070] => -0.030 mag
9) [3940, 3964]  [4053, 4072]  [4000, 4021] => -0.187 mag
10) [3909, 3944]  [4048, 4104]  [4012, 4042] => -0.173 mag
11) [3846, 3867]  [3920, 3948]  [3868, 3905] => -0.119 mag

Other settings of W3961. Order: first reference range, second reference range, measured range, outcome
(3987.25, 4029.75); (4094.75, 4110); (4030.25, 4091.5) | -0.8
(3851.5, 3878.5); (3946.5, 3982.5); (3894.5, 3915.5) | -3.6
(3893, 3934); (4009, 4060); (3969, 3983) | 3.4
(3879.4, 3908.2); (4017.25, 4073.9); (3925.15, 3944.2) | 9.7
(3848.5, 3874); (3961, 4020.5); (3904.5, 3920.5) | -1.1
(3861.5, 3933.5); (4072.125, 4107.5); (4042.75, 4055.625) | -0.3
